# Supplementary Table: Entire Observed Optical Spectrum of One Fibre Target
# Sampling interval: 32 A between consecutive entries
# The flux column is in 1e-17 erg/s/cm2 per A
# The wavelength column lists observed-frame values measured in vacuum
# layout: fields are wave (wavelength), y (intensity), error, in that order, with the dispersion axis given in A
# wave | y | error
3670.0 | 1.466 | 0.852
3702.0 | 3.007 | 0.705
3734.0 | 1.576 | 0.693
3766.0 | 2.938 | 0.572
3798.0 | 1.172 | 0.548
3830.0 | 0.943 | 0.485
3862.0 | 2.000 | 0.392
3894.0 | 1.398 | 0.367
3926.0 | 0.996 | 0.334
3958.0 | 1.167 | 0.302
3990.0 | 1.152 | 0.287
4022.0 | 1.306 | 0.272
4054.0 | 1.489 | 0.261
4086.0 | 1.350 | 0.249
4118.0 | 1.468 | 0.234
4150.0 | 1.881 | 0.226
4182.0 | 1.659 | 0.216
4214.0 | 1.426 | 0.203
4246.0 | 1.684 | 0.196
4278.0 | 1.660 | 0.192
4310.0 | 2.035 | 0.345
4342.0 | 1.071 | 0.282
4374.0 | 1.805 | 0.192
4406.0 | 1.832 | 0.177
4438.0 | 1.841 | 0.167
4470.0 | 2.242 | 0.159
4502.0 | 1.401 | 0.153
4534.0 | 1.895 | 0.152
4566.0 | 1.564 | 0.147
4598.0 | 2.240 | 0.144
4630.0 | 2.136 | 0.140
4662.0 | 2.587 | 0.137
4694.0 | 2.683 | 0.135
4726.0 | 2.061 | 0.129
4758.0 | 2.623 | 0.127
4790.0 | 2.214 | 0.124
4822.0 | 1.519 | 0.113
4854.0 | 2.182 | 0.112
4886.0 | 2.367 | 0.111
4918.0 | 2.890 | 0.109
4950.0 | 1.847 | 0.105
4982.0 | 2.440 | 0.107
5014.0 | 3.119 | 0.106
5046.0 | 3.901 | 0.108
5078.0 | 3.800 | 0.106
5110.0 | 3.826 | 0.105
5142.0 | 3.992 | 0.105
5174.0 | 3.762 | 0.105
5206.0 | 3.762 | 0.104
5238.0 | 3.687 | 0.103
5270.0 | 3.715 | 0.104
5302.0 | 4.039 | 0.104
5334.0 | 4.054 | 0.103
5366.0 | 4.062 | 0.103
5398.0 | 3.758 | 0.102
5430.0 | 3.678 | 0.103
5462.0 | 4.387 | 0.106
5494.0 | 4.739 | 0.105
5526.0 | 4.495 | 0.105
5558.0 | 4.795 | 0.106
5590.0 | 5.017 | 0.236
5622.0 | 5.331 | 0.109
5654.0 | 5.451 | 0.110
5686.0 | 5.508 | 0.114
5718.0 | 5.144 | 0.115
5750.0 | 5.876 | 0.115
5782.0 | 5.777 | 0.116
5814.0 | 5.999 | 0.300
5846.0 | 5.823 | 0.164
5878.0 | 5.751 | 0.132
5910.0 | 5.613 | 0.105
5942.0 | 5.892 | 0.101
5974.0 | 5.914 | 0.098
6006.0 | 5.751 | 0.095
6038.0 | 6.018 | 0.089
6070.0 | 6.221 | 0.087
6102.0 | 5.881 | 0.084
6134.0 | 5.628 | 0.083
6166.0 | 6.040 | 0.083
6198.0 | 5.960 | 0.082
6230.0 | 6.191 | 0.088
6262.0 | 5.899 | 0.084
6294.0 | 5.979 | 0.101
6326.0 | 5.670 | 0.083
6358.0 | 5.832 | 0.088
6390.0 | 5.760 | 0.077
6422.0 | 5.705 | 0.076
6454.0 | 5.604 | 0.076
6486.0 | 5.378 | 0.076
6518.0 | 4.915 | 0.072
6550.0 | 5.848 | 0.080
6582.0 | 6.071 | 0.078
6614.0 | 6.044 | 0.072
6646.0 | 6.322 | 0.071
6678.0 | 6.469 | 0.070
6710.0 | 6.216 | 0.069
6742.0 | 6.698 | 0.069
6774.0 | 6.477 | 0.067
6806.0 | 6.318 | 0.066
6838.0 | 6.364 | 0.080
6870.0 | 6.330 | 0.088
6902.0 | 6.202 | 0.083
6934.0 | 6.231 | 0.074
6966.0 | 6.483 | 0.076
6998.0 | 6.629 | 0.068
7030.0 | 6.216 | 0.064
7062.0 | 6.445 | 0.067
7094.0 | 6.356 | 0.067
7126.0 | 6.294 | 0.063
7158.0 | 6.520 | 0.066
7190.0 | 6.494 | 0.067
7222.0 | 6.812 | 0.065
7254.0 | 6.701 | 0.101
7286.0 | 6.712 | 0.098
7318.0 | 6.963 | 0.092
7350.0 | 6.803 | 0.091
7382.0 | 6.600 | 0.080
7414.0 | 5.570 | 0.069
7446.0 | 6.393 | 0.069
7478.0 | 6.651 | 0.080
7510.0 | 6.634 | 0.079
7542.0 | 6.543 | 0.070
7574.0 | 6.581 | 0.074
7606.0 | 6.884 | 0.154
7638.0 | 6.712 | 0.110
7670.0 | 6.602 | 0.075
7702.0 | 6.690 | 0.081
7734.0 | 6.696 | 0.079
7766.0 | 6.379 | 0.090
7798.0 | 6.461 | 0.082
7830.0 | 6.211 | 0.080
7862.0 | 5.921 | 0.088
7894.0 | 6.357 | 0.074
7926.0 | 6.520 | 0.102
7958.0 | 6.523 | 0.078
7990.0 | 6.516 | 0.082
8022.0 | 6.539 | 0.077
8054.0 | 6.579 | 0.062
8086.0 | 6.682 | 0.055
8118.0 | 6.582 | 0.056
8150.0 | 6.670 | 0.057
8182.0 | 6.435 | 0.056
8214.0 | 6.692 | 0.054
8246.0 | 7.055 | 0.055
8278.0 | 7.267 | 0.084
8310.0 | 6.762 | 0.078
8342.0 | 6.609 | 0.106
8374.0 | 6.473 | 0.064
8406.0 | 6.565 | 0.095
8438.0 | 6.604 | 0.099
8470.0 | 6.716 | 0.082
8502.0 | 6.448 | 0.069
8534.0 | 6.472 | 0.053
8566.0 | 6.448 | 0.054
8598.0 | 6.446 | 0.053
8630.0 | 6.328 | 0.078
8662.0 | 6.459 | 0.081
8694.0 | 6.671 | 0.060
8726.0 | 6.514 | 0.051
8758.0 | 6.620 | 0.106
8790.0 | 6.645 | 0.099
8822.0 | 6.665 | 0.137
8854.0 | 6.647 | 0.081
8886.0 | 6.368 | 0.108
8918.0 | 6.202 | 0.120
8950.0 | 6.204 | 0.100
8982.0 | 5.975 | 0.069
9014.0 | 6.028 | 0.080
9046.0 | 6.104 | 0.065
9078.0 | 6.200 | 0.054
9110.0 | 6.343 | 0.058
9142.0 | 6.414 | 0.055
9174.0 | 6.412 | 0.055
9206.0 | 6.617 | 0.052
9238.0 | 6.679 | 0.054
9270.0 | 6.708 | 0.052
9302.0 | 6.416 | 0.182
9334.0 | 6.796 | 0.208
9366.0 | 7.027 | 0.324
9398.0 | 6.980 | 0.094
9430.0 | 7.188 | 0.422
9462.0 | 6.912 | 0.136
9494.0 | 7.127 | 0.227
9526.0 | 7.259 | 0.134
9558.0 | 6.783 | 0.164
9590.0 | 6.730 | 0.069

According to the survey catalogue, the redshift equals 0.26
